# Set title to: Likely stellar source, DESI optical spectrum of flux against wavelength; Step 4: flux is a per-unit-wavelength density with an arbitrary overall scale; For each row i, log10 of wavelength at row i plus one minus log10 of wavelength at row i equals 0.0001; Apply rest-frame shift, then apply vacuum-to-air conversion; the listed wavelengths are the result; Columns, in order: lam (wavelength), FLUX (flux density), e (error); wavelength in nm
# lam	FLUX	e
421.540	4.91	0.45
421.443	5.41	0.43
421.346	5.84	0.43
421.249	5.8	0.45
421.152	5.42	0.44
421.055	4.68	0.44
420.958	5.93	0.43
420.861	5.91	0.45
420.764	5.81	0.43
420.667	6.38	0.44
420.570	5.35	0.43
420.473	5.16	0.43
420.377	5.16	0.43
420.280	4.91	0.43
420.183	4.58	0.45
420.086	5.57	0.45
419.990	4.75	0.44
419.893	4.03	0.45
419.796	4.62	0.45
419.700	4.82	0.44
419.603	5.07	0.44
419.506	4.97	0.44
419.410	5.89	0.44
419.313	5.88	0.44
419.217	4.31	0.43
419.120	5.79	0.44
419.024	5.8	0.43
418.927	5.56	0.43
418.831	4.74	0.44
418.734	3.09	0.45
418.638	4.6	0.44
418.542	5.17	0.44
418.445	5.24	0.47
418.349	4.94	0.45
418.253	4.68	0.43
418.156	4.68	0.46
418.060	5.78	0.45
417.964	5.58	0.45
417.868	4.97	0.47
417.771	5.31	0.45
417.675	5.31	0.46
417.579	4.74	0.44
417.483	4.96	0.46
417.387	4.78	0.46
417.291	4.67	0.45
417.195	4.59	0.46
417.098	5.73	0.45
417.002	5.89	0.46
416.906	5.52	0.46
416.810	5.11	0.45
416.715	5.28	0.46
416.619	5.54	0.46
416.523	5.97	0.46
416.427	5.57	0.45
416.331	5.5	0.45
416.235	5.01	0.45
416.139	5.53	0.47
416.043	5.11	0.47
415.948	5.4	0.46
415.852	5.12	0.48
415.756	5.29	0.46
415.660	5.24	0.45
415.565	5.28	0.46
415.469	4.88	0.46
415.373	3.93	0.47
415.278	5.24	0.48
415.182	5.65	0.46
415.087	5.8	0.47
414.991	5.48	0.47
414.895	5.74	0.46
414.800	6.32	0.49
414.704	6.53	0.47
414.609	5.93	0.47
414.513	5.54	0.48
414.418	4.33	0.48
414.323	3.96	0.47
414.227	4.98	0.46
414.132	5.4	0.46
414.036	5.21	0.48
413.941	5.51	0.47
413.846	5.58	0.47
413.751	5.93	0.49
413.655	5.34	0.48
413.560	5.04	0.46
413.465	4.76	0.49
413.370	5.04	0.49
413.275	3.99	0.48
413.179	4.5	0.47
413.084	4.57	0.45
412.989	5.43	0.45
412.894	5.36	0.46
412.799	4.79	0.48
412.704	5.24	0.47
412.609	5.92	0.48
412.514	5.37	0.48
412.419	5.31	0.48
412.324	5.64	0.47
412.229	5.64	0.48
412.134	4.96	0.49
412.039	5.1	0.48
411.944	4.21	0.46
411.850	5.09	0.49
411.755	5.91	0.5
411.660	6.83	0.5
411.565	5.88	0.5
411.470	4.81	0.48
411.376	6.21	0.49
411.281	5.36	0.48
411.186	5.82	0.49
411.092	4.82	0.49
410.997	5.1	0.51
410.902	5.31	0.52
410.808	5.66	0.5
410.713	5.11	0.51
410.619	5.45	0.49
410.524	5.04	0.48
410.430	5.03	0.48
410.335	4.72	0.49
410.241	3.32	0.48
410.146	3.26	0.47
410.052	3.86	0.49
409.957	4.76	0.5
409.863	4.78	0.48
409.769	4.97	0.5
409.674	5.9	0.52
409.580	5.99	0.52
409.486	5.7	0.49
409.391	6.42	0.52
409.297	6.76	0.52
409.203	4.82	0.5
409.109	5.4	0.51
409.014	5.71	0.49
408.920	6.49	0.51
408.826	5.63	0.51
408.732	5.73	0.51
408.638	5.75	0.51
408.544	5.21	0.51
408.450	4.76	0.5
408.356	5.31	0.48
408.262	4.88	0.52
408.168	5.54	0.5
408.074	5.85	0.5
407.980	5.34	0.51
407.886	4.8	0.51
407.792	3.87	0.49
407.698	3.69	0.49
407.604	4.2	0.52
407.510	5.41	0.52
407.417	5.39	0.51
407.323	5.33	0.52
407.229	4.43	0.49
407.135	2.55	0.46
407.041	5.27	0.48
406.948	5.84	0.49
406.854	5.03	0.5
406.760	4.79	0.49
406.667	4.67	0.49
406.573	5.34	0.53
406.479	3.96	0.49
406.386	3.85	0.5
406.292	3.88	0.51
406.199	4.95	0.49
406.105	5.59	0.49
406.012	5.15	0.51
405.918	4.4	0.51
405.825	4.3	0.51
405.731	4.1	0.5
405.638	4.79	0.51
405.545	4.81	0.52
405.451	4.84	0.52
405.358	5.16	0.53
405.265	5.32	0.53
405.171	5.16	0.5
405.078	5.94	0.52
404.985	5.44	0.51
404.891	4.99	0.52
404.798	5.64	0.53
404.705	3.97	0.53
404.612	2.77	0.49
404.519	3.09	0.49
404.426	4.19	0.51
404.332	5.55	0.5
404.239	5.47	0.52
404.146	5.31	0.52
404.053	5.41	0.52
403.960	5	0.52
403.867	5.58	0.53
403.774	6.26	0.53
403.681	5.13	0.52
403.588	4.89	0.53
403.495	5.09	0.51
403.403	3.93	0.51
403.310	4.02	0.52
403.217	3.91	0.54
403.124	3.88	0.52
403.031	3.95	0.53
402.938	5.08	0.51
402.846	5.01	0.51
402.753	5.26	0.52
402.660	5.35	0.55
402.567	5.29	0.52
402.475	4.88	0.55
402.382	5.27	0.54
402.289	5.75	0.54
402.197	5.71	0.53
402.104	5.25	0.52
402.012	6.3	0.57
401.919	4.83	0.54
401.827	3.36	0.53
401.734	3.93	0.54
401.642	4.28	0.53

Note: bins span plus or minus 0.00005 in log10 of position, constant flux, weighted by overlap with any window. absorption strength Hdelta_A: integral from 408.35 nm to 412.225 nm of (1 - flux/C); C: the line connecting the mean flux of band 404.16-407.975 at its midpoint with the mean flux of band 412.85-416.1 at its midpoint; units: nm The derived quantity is -0.26 nm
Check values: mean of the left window 4.71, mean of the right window 5.22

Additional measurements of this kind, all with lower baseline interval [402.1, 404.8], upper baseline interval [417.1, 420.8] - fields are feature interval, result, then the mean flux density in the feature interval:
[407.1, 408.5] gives 0.037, 4.78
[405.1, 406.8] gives 0.048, 4.74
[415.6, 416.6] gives -0.070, 5.38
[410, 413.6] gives -0.093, 5.09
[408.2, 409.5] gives -0.182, 5.61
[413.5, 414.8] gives -0.095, 5.36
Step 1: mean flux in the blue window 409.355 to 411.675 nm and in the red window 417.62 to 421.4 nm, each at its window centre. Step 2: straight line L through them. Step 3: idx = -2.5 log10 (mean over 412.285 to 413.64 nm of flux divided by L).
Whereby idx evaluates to 0.02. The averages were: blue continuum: 5.18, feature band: 5.07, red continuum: 5.18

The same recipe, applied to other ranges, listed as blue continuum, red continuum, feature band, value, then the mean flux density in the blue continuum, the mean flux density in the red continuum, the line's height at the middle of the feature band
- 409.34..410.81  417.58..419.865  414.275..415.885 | -0.06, 4.98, 5.06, 5.03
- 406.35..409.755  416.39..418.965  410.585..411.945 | -0.07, 5.16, 5.11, 5.14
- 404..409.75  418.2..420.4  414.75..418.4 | -0.06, 5.01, 4.96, 4.97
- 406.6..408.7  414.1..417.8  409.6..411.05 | 0.04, 4.92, 5.29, 5.03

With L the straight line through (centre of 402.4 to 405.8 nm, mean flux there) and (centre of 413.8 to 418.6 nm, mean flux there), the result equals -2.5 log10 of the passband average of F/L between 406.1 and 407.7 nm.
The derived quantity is 0.060 mag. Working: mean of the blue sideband 4.85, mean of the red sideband 5.27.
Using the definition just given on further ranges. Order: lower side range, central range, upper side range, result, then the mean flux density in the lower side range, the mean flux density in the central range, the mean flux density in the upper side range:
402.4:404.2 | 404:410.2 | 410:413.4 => 0.01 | 4.92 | 4.96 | 5.1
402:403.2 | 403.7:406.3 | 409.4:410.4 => 0.02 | 5.09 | 4.91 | 4.79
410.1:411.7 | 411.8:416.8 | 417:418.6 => -0.03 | 5.15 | 5.25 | 5.09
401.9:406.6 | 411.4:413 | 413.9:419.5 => -0.06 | 4.88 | 5.39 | 5.23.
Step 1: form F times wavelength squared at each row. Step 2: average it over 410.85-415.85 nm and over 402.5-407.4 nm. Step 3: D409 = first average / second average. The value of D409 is 1.15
